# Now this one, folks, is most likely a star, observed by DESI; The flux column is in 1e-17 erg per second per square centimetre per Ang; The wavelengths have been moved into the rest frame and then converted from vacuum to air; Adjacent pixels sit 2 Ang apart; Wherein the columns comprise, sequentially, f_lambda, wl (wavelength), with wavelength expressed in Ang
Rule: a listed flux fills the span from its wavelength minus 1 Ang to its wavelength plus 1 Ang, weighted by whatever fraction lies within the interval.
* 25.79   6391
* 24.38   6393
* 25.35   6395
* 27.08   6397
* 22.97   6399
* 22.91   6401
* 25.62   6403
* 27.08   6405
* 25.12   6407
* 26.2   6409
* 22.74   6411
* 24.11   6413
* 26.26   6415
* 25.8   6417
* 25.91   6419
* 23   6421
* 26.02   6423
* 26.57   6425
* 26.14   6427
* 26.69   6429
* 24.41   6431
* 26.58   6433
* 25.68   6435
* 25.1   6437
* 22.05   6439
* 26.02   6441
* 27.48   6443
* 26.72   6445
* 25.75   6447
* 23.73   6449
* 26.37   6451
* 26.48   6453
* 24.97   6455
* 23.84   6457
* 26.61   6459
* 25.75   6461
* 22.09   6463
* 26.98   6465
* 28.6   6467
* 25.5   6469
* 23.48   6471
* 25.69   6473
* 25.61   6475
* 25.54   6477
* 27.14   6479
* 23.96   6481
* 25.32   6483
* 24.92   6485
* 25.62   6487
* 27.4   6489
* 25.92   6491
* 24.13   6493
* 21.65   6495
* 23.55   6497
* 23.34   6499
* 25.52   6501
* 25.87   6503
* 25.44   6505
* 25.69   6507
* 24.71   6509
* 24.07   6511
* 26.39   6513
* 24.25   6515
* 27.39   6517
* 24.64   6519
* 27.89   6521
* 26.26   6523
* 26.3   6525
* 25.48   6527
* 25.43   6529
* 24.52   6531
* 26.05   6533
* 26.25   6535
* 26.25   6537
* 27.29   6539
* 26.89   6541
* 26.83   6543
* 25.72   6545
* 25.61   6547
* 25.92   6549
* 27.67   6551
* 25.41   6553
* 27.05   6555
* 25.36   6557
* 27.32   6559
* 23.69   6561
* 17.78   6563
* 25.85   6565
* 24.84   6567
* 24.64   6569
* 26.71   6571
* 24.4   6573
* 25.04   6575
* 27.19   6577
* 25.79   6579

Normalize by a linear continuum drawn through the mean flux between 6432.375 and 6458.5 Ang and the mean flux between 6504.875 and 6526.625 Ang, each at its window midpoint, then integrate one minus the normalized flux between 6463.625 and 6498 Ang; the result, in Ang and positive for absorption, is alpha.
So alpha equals 0.37 Ang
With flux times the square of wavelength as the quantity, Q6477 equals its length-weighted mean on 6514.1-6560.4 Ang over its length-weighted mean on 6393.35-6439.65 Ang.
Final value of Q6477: 1.1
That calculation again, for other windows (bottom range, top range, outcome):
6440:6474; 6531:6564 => 1.03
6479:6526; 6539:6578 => 1.03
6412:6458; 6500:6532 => 1.03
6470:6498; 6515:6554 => 1.06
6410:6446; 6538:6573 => 1.05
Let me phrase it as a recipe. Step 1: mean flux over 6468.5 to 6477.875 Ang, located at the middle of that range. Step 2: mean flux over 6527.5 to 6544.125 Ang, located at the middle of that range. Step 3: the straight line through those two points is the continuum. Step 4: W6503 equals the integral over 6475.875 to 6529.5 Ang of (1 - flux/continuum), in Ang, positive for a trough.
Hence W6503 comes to 0.6 Ang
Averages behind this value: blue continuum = 25.1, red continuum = 26.2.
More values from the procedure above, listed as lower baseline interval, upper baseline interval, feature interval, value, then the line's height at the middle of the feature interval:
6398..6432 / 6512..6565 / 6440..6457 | -0.3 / 25.3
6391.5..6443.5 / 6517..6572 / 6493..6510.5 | 0.8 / 25.6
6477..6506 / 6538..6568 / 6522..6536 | -0.2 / 25.3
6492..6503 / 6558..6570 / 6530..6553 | -2.2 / 24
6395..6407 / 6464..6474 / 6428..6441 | 0.2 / 25.6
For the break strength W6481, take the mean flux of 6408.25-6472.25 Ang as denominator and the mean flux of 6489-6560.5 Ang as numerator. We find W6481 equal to 1.01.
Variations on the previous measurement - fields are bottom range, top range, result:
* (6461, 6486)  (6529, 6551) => 1.03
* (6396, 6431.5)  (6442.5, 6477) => 1.01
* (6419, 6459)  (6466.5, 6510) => 0.99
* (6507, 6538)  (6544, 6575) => 0.98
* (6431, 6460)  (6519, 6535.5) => 1.02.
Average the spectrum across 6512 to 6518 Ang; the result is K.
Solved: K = 26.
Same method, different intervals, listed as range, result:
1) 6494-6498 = 22.6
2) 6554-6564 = 24.2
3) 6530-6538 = 25.8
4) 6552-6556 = 26.2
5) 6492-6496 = 22.9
